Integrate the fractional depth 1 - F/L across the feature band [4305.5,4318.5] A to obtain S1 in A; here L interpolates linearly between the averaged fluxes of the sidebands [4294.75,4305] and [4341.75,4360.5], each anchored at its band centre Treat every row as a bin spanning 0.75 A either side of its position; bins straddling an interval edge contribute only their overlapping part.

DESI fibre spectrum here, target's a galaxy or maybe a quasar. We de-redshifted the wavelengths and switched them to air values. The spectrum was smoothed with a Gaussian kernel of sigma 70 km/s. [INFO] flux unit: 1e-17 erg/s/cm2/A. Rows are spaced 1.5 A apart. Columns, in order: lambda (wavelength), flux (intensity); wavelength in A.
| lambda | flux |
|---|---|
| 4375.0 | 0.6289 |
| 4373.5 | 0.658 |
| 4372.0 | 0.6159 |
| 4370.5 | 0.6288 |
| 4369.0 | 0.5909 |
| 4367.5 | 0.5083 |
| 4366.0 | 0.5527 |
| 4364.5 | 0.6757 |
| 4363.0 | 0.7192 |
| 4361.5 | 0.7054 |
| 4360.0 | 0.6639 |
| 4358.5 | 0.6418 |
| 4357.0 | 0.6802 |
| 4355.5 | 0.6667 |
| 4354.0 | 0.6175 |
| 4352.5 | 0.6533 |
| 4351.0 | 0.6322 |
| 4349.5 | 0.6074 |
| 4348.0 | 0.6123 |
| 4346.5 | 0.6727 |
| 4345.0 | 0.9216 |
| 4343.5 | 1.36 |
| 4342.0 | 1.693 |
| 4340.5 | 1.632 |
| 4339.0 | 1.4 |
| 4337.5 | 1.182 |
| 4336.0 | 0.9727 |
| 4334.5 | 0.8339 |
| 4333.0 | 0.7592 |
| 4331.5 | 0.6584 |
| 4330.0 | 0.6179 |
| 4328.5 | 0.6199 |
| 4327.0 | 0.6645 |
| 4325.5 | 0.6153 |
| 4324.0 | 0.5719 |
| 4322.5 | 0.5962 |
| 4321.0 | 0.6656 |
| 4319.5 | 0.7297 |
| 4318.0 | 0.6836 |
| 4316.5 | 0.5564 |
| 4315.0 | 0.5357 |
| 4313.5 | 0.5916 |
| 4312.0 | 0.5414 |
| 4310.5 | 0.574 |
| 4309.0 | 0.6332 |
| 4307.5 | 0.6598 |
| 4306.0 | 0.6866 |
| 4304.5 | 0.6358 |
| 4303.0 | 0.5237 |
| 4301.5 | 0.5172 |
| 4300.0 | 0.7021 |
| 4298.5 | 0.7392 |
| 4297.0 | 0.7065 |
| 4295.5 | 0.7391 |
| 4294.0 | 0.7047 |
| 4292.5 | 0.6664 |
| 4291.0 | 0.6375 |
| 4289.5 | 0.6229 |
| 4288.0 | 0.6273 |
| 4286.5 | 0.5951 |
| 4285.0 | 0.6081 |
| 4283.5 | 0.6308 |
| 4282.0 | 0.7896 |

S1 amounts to 1.5 A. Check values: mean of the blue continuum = 0.652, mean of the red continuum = 0.78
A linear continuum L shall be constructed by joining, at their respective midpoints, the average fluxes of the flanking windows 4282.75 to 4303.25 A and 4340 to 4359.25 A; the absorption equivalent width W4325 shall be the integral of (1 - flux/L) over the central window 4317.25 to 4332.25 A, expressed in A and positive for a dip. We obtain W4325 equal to 2.48 A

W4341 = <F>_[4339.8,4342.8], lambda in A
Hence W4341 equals 1.66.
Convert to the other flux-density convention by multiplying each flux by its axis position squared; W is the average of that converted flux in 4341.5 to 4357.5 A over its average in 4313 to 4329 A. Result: 1.33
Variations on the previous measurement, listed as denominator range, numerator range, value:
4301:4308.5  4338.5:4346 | 2.30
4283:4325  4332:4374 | 1.32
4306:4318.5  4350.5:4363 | 1.12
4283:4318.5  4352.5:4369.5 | 1.04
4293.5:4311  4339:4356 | 1.47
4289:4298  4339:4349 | 1.73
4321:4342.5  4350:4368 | 0.73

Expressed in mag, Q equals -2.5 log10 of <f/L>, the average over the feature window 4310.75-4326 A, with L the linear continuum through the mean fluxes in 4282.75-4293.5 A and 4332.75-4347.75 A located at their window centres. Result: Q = 0.45 mag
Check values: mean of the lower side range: 0.629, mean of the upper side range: 1.14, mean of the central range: 0.607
